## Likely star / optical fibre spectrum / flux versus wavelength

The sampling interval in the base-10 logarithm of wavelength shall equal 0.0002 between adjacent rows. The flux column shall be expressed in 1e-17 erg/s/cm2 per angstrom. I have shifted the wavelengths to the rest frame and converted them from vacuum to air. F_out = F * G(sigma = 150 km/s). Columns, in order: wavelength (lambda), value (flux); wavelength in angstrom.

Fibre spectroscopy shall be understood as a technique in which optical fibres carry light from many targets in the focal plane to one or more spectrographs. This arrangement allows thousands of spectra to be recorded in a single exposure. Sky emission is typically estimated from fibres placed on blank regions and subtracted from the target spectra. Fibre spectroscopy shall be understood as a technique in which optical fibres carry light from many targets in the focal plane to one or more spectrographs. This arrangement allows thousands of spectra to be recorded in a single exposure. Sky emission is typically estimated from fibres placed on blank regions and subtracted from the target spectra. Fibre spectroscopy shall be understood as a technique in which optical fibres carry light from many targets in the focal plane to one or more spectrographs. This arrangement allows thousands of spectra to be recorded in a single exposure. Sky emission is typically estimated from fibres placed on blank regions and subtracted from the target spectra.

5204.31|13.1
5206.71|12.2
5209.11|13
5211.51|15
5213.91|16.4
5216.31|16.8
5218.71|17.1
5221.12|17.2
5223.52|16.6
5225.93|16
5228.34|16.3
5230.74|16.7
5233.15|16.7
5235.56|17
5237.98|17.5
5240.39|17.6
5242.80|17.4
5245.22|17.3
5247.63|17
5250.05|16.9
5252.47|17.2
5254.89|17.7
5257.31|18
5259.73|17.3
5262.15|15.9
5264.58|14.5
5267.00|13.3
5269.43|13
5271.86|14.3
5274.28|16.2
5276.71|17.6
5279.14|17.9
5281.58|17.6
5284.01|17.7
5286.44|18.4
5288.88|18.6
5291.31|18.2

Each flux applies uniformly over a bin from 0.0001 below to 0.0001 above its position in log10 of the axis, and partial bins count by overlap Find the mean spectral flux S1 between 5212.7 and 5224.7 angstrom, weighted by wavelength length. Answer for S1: 16.8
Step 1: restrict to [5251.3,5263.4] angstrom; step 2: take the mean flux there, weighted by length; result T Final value 17.2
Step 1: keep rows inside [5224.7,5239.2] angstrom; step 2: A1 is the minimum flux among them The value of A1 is 16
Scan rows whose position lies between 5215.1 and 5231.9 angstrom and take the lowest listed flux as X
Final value 16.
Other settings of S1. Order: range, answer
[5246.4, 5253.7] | 17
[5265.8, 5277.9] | 14.9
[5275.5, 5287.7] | 17.8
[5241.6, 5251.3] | 17.1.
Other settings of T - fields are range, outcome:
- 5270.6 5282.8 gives 16.7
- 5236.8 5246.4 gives 17.5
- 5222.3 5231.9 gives 16.4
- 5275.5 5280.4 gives 17.7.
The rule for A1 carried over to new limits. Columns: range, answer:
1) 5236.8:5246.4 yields 17.3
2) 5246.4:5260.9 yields 16.9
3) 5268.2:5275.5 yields 13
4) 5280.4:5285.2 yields 17.6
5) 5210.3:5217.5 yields 15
